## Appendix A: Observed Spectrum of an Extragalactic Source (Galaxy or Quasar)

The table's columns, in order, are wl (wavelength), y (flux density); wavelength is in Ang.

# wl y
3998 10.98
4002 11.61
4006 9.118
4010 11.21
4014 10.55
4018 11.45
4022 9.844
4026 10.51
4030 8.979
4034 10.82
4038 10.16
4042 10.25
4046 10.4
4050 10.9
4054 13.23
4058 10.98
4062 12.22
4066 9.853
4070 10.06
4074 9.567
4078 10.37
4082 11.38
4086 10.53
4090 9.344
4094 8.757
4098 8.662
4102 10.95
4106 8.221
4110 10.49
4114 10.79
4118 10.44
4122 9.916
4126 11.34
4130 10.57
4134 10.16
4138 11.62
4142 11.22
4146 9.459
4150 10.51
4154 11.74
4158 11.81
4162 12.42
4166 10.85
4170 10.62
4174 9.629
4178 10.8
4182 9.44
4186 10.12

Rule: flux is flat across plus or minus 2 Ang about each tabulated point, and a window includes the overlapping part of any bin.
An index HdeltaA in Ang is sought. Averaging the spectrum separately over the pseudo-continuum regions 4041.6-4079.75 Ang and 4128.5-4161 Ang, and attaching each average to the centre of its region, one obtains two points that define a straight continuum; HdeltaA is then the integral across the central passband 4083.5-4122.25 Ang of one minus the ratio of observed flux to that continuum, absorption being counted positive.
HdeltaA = 3.7 Ang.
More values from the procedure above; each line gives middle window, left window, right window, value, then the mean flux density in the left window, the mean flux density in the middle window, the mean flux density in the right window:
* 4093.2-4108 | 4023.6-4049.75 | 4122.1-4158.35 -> 2.0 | 10.2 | 9.18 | 10.8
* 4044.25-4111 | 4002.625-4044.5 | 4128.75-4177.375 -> 1.3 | 10.3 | 10.3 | 10.9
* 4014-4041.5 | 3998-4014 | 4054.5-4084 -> 1.0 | 10.7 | 10.3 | 10.8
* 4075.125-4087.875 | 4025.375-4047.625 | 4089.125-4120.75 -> -1.0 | 10.2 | 10.7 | 9.72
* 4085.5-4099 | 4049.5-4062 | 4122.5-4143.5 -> 2.6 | 11.9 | 9.24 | 10.9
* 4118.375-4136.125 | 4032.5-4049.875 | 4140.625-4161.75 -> 0.7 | 10.4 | 10.5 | 11.1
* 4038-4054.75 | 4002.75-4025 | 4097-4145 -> -0.7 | 10.5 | 10.9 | 10.4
